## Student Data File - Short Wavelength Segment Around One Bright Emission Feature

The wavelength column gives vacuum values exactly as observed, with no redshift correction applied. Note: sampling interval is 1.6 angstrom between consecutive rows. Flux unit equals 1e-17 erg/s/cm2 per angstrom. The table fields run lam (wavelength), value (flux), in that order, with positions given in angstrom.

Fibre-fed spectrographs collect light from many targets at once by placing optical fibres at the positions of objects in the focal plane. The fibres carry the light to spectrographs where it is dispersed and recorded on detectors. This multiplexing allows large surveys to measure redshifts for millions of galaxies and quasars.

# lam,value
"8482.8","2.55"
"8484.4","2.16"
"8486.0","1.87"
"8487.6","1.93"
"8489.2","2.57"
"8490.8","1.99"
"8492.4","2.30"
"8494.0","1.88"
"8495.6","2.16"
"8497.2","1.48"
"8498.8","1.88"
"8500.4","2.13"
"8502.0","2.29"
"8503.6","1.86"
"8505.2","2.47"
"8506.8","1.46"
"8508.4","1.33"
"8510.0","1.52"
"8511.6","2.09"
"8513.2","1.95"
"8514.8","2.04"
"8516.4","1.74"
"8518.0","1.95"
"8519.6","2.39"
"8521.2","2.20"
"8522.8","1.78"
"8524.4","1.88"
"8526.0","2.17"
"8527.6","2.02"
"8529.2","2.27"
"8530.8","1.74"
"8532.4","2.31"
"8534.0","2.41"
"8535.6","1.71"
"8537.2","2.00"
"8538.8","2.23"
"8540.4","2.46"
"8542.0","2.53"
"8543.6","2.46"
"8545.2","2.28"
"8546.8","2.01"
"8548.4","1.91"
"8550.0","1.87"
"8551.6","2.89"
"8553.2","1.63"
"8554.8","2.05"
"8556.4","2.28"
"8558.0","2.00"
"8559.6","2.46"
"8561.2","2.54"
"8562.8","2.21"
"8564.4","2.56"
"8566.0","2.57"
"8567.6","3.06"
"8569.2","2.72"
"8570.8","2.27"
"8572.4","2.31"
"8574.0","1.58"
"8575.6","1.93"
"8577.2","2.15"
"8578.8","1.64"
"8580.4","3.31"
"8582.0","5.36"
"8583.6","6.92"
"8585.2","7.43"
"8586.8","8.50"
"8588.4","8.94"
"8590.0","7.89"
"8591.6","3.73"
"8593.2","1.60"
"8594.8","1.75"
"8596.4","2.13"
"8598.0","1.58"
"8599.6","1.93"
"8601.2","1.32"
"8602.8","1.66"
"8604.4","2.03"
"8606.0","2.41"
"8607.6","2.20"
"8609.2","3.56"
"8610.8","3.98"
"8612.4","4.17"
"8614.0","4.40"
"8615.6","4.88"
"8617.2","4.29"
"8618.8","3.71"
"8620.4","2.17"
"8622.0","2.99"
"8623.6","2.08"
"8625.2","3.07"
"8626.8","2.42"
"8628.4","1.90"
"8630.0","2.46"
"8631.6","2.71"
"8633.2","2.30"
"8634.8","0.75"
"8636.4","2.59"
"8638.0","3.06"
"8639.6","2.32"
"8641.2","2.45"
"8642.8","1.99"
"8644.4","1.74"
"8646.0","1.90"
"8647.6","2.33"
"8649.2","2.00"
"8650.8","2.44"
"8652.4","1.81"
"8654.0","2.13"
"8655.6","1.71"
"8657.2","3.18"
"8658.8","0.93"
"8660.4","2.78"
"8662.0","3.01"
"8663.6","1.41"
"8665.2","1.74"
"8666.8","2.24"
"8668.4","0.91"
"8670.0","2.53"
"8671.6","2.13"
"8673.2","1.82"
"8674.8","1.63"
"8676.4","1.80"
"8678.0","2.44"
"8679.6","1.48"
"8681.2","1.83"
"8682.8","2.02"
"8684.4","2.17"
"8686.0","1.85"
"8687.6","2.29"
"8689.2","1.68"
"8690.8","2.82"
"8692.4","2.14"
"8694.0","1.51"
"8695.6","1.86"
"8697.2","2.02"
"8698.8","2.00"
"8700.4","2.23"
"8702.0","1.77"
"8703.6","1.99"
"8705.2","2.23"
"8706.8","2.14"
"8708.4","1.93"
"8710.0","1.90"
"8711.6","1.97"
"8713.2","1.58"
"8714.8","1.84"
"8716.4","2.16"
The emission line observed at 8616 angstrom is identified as [N II] 6583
